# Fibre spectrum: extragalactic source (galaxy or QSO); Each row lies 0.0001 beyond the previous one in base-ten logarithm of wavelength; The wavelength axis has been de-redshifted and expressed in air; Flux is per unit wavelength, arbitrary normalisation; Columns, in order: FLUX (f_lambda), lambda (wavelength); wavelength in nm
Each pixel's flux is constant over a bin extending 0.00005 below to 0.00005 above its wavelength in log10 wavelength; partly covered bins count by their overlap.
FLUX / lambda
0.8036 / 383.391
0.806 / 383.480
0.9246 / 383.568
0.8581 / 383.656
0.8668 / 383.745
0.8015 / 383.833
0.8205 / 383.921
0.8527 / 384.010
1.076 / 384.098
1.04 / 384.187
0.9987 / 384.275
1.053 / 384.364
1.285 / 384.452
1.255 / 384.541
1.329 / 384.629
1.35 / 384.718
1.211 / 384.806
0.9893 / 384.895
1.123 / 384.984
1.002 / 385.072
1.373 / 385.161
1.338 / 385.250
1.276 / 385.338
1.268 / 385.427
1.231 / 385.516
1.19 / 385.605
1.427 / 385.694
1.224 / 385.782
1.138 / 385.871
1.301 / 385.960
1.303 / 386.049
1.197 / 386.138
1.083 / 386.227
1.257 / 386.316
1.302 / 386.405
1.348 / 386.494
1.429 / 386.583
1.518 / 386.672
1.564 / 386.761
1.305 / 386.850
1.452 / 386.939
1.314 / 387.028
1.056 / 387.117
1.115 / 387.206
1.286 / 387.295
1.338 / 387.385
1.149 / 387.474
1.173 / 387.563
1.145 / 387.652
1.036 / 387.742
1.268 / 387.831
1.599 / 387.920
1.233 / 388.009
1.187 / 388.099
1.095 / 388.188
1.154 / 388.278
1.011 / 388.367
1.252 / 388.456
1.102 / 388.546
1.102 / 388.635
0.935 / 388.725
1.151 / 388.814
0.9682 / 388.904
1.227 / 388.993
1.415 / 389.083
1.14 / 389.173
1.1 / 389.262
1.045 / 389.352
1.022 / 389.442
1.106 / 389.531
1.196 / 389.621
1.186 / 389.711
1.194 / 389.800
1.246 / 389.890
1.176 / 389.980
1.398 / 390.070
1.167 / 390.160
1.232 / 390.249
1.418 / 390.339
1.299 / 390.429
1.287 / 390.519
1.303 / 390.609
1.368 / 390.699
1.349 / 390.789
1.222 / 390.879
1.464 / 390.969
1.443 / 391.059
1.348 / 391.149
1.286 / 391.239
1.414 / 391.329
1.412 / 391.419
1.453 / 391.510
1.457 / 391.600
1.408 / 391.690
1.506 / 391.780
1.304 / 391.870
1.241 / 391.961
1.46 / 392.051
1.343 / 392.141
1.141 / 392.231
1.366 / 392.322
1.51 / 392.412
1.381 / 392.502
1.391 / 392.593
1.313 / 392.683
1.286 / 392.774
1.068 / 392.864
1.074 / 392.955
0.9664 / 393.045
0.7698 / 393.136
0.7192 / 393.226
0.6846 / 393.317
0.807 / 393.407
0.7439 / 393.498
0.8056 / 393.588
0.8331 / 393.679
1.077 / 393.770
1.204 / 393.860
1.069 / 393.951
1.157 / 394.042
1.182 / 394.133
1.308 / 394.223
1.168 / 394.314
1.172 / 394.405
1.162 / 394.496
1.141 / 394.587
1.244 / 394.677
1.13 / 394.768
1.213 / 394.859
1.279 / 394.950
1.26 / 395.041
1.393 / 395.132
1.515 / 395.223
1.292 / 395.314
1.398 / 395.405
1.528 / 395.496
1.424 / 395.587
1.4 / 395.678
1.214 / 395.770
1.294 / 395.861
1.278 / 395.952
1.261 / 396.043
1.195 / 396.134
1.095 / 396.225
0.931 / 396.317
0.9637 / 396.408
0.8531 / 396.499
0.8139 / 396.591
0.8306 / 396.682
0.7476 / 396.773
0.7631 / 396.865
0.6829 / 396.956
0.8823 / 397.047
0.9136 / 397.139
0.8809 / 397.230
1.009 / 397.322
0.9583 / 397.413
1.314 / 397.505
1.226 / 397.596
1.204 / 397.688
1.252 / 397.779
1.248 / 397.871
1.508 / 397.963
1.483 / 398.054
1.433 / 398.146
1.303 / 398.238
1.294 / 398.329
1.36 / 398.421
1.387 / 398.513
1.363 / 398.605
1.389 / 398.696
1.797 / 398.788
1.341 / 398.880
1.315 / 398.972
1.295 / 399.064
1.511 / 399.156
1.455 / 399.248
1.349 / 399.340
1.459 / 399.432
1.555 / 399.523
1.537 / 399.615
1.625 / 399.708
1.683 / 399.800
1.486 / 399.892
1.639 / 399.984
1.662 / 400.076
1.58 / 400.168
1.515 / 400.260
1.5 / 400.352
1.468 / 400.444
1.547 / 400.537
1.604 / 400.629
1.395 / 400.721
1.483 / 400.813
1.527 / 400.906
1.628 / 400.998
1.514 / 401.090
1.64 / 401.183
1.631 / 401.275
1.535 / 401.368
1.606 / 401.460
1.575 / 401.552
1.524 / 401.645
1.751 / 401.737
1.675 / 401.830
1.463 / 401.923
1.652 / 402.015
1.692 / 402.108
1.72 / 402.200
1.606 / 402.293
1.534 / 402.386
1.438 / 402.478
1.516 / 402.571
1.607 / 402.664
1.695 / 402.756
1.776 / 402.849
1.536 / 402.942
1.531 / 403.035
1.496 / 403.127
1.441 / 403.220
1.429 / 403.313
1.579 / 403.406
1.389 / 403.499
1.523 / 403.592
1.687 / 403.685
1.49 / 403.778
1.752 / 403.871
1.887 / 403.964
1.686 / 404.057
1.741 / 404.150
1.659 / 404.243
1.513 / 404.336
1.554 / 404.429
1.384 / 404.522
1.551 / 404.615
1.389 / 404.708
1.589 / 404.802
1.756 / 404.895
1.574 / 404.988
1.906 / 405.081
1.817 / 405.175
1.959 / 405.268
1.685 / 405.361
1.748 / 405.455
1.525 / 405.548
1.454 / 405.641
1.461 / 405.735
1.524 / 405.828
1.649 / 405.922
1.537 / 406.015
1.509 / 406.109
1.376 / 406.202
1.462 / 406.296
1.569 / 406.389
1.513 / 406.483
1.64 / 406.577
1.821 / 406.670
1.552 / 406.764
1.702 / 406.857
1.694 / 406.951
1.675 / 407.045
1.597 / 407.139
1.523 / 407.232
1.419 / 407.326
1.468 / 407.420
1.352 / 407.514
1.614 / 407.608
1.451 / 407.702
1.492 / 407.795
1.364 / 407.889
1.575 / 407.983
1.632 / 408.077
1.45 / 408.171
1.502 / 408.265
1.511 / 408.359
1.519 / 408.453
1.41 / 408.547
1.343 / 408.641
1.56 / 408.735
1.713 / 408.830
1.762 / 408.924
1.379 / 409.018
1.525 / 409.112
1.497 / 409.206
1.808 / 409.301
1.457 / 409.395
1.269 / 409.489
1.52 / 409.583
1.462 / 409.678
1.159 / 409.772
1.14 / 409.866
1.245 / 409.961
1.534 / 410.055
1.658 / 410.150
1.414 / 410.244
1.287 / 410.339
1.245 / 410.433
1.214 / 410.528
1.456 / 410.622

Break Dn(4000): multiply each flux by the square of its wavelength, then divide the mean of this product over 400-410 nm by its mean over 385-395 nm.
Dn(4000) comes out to 1.38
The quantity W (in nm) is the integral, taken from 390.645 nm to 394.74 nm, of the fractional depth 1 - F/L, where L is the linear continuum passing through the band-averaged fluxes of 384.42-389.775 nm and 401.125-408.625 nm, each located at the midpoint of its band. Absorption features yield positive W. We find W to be 0.39 nm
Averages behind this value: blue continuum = 1.22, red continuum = 1.58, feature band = 1.2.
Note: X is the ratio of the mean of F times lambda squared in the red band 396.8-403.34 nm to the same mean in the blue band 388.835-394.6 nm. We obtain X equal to 1.25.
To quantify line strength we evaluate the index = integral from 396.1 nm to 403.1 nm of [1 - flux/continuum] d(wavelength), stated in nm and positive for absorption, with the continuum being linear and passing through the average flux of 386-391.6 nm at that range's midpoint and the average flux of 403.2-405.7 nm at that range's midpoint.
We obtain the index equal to 0.56 nm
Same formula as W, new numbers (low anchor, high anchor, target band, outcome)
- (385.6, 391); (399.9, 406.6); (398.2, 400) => 0.04 nm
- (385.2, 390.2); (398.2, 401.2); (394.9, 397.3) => 0.49 nm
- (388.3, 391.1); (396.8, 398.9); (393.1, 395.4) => 0.21 nm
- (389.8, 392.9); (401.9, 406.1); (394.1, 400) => 0.82 nm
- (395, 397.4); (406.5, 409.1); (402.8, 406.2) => -0.43 nm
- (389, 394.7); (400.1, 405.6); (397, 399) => 0.23 nm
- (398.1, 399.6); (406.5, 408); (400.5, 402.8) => -0.19 nm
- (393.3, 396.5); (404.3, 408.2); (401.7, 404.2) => -0.26 nm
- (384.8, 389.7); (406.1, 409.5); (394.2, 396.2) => 0.08 nm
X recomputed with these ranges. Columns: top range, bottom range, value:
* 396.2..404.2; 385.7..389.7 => 1.25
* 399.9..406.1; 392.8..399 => 1.44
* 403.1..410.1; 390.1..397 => 1.39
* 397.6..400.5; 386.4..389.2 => 1.25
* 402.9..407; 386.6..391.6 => 1.39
